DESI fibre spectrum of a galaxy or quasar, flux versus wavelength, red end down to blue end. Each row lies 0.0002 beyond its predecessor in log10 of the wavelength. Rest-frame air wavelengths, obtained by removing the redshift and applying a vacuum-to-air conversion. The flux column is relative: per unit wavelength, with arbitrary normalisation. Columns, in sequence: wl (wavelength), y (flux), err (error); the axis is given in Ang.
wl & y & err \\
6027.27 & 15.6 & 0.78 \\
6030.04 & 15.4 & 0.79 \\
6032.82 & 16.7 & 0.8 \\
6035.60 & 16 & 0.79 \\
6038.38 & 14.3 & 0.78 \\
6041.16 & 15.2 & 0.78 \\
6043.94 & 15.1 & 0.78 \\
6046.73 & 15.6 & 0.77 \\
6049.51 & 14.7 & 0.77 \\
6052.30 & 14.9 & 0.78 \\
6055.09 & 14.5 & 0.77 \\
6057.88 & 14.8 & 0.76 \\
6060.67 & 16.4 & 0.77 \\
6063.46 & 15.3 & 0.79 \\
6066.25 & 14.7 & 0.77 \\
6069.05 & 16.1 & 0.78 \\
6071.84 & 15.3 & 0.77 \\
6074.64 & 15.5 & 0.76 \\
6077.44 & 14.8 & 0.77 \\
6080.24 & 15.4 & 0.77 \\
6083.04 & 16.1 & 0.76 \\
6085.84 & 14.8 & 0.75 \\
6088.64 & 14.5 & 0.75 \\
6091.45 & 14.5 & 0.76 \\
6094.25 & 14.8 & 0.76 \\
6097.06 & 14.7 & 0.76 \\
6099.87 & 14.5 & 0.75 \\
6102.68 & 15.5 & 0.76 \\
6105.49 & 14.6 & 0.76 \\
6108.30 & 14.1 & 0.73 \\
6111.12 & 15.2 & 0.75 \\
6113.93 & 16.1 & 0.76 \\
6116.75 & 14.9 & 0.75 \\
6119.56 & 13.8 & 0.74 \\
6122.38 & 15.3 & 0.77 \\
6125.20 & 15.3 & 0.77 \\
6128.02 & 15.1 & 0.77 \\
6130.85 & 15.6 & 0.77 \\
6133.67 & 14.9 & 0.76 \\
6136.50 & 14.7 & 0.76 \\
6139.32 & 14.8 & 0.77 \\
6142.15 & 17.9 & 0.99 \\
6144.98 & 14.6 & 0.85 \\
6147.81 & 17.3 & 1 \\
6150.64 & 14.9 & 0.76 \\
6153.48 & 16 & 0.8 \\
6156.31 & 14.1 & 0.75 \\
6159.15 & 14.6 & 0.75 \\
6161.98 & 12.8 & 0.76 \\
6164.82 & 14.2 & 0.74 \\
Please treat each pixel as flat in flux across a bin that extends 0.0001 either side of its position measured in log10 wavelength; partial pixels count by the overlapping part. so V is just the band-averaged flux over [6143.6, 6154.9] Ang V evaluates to 15.7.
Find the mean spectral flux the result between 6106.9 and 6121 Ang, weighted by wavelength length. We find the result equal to 14.8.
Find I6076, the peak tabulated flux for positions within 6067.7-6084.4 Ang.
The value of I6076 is 16.1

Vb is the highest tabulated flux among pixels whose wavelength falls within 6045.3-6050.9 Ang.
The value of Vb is 15.6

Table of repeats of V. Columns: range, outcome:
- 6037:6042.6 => 14.8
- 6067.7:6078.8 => 15.4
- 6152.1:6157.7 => 15.1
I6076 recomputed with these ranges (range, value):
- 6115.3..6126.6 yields 15.3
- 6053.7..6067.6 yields 16.4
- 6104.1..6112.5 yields 15.2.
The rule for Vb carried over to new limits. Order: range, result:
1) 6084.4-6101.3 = 14.8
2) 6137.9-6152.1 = 17.9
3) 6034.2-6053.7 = 16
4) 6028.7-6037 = 16.7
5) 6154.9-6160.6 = 14.6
